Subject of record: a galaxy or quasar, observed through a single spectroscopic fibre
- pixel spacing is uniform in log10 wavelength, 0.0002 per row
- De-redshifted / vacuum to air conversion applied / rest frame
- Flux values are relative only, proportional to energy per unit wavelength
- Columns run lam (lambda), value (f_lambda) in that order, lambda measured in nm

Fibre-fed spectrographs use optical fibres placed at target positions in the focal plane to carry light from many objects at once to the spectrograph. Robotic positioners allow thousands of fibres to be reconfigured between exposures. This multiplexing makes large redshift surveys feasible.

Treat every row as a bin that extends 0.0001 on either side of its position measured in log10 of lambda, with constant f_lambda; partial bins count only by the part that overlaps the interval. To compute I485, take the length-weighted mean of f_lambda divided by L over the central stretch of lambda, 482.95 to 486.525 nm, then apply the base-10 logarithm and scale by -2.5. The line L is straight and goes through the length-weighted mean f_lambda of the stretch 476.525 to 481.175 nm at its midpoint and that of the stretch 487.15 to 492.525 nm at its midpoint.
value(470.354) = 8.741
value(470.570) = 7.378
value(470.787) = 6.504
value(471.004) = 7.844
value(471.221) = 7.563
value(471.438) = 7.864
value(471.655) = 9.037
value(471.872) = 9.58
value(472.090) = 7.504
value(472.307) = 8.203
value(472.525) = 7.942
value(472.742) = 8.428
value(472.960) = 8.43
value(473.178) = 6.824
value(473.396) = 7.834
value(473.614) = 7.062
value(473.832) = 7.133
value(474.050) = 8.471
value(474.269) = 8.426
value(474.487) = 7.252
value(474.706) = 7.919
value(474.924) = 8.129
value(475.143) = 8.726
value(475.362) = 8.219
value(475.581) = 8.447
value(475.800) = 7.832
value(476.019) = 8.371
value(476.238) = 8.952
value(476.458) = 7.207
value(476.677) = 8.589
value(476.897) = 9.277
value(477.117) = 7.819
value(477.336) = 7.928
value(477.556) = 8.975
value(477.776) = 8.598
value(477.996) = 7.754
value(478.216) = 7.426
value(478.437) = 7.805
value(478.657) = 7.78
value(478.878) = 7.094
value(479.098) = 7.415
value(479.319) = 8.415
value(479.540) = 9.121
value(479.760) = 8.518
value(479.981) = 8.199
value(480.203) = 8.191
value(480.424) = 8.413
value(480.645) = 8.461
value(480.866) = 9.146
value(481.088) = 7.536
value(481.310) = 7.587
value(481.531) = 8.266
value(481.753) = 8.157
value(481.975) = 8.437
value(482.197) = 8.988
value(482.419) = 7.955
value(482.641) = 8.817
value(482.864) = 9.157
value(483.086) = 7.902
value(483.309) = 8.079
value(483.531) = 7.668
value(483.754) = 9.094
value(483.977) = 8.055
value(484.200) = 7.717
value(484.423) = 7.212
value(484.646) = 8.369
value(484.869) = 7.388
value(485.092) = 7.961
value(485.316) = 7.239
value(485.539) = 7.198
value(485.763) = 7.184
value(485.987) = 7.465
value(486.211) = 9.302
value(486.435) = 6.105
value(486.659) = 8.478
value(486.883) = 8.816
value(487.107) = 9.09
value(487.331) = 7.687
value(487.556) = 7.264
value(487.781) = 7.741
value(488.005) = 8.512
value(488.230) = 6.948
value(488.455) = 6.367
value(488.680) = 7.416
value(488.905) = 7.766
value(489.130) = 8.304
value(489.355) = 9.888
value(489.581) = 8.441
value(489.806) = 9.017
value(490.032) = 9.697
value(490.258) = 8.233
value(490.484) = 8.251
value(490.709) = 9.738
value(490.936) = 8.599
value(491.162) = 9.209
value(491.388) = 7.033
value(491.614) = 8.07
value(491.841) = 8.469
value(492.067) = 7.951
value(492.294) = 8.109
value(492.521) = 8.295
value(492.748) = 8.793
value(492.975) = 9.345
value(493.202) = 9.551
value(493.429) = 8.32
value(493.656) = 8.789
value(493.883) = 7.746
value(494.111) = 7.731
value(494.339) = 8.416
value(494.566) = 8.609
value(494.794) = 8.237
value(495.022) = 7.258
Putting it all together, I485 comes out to 0.06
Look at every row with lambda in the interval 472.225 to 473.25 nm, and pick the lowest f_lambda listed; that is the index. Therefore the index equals 6.824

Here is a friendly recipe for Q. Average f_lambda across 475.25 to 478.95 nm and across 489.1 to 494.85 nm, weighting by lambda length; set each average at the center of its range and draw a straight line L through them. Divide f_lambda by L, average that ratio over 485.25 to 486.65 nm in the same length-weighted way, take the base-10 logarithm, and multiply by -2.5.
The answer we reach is 0.12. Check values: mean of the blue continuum 8.13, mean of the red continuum 8.58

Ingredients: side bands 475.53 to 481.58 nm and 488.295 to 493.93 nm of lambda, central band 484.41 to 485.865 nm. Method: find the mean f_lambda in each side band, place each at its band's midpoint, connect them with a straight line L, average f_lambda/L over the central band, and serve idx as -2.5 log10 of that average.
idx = 0.11 mag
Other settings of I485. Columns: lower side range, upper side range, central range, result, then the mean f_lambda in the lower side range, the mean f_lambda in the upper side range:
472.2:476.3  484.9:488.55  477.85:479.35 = 0.037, 8.02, 7.71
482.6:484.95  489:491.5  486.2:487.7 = 0.055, 8.12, 8.76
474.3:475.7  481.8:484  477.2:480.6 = 0.021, 8.13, 8.42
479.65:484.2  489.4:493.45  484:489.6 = 0.087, 8.32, 8.64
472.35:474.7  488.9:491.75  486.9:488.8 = 0.113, 7.8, 8.66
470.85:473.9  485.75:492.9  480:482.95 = -0.039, 7.94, 8.22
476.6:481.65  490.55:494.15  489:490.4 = -0.058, 8.18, 8.5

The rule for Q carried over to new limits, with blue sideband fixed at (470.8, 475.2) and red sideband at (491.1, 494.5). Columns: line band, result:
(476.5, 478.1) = -0.04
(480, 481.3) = -0.02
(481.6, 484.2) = -0.02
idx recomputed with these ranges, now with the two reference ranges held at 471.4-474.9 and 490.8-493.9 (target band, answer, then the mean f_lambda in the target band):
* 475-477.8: -0.04 mag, 8.37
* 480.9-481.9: 0.03 mag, 8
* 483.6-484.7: 0.03 mag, 8.06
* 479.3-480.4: -0.04 mag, 8.49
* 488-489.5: 0.07 mag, 7.85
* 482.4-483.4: -0.02 mag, 8.42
